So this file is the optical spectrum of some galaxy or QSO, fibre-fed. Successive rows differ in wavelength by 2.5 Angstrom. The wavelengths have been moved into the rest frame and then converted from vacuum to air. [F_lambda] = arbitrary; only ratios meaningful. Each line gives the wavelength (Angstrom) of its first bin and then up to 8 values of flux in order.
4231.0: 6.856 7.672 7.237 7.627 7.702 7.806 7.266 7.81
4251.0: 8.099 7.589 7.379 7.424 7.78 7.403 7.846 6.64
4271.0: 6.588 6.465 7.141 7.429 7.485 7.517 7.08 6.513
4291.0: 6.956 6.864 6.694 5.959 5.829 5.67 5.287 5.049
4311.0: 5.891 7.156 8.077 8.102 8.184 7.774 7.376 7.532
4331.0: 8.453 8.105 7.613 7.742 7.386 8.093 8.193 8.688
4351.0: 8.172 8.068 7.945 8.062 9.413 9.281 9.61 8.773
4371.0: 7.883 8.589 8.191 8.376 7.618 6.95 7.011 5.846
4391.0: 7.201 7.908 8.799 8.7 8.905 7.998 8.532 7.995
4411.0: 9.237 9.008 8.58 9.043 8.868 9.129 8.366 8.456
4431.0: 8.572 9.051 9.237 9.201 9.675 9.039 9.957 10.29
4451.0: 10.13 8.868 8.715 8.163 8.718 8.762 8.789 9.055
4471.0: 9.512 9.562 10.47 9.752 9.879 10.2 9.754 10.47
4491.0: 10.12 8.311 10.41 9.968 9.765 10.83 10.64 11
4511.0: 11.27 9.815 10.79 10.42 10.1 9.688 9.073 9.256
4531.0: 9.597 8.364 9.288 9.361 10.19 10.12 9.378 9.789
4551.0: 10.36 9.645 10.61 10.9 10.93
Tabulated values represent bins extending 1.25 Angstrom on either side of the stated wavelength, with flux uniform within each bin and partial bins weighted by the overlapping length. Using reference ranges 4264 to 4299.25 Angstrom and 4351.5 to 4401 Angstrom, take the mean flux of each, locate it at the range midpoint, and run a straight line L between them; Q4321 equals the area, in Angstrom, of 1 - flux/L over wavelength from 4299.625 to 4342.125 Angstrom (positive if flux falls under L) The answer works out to 1.9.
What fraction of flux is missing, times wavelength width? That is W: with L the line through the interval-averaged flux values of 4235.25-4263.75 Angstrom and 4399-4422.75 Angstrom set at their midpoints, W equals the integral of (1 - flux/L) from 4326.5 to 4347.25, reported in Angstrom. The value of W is 0.82 Angstrom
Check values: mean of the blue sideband 7.61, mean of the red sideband 8.69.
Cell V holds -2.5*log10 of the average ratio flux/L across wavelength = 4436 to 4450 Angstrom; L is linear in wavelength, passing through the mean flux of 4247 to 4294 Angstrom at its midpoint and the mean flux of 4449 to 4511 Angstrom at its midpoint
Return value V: -0.04 mag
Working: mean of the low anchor 7.27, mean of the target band 9.61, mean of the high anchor 9.7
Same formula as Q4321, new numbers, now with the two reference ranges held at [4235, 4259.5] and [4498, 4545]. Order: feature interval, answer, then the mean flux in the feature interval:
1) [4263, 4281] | 1.67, 7.09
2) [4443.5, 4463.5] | 0.35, 9.22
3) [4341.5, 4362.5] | 0.49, 8.31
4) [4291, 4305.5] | 3.28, 6.22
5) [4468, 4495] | -0.38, 9.76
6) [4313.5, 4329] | 0.82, 7.8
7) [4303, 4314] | 3.25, 5.73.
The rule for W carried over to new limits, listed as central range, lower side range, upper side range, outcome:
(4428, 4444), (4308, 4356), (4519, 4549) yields -0.8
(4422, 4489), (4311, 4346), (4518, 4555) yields -3.0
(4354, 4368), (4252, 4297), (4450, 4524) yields -1.0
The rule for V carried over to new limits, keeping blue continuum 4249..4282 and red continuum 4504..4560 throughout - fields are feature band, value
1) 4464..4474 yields 0.02 mag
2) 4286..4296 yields 0.12 mag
